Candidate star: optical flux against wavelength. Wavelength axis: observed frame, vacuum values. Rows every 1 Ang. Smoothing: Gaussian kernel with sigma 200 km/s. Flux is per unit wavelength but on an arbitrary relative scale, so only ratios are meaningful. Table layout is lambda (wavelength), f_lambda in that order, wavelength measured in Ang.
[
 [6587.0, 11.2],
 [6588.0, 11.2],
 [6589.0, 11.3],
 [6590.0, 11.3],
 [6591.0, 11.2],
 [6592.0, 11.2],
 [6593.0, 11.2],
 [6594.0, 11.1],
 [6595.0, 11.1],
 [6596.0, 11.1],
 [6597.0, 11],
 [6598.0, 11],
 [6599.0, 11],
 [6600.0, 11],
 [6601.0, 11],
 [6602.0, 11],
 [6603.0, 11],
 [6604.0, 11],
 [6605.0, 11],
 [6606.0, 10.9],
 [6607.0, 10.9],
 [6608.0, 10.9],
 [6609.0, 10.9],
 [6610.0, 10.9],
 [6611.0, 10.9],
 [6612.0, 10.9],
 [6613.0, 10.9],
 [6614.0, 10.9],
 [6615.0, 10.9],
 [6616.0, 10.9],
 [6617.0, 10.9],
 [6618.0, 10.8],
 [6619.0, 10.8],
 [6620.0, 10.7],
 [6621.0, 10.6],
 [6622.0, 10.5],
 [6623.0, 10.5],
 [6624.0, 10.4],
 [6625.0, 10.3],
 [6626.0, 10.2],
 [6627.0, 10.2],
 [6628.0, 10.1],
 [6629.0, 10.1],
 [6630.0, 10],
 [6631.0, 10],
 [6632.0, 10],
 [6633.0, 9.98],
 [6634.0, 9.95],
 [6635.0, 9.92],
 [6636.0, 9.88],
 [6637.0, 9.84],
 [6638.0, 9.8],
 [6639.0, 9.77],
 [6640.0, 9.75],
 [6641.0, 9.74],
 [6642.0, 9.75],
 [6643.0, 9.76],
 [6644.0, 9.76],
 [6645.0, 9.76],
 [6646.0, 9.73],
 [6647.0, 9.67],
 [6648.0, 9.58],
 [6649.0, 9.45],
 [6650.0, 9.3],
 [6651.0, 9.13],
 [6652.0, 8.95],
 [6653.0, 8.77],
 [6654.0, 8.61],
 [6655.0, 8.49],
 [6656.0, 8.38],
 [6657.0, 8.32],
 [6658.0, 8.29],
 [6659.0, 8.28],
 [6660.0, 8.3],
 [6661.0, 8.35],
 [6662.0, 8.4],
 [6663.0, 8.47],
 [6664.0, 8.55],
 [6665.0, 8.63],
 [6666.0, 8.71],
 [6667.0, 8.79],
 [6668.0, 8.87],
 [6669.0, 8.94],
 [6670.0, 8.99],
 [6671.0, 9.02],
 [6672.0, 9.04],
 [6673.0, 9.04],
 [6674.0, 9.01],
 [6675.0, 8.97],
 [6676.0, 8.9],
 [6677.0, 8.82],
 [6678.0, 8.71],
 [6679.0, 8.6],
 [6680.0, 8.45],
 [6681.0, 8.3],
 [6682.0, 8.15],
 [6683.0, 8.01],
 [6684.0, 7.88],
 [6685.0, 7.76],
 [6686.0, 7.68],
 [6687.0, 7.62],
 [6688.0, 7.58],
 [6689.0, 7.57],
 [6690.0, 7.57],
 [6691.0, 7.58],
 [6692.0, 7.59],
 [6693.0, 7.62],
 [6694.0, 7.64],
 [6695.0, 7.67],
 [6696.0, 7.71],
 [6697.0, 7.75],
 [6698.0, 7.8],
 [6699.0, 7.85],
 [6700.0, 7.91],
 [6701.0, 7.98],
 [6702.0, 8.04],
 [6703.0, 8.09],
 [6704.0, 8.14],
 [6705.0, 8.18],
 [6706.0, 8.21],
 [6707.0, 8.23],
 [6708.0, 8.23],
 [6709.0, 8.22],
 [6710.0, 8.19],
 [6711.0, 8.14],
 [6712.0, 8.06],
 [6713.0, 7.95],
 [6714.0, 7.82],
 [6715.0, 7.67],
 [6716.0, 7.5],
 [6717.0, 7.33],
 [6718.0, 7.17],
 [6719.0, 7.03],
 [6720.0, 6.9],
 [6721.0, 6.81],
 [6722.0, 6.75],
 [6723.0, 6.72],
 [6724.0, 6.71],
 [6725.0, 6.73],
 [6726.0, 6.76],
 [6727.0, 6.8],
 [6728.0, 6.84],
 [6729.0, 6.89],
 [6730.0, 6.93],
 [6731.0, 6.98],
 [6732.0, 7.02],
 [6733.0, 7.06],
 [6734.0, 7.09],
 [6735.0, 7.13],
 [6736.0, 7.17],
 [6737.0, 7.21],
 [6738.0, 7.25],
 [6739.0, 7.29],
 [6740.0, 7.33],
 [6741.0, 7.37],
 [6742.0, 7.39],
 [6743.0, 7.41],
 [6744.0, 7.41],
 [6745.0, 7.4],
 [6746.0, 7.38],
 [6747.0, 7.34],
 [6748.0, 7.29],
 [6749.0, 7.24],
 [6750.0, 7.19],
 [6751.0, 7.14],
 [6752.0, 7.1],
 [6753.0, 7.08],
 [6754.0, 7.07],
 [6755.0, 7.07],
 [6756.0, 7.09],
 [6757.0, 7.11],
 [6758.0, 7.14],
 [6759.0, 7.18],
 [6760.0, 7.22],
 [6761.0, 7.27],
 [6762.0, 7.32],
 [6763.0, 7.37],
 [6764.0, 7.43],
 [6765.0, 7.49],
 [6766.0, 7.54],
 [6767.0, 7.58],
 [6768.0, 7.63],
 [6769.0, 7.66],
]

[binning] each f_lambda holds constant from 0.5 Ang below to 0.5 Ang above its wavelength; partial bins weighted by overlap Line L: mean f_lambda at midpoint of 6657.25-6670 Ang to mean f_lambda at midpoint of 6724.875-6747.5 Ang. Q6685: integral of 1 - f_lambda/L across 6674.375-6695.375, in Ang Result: 0.3 Ang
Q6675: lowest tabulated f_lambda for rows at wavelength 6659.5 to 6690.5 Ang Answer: 7.57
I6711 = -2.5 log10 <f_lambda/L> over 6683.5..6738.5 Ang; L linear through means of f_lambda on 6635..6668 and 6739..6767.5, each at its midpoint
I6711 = 0.08 mag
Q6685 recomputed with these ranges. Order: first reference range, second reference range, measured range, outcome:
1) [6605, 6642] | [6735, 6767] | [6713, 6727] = 1.6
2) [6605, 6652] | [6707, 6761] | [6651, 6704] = 3.3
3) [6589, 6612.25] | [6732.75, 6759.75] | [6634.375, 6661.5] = 1.6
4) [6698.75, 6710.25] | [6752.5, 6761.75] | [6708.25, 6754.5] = 2.2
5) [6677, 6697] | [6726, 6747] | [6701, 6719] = -0.9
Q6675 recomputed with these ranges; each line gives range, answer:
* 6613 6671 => 8.28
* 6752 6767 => 7.07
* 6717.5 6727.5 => 6.71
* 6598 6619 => 10.8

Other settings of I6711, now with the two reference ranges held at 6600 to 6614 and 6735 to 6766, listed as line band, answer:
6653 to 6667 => 0.13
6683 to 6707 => 0.11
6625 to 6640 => 0.03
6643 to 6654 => 0.06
